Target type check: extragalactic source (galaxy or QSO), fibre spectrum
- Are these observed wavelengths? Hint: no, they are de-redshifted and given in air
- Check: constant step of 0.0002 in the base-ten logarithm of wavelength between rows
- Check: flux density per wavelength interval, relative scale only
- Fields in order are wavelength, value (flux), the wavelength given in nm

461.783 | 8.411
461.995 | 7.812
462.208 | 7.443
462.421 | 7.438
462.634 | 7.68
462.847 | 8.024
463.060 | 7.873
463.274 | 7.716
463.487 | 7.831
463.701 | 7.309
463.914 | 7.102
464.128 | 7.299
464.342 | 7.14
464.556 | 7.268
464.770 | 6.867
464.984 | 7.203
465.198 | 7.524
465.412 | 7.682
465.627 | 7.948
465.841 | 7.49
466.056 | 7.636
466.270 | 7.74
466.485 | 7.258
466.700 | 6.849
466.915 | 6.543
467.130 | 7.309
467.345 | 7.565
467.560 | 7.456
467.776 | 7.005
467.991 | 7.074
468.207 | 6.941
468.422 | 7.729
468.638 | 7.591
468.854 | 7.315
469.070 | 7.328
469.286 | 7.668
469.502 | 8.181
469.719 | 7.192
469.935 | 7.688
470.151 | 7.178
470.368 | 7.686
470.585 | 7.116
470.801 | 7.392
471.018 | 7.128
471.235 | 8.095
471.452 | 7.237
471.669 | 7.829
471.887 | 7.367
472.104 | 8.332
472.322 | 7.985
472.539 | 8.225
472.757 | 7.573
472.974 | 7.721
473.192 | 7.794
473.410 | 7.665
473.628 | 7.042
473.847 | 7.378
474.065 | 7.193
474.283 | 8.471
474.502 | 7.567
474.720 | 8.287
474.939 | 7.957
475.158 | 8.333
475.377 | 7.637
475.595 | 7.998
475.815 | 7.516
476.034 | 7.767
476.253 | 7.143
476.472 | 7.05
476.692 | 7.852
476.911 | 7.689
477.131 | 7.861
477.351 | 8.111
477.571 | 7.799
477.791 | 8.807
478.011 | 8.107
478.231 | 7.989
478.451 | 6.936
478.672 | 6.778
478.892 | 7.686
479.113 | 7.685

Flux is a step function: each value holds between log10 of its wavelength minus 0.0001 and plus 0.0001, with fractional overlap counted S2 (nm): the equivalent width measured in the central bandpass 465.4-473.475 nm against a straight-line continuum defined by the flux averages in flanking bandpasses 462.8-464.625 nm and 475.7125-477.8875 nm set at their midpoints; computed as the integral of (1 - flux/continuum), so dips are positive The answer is 0.10 nm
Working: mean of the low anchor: 7.49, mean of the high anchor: 7.75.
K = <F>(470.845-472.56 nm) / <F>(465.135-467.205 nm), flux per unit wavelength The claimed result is 1.0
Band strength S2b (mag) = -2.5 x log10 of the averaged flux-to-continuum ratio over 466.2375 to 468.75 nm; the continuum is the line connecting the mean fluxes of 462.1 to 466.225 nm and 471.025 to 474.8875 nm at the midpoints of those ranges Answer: 0.05 mag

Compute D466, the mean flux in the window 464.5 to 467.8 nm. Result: 7.34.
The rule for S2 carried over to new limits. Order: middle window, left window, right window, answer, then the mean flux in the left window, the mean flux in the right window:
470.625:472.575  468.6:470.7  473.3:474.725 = -0.04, 7.49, 7.61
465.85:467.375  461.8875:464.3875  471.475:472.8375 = 0.08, 7.57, 7.85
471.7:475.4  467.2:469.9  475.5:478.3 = -0.07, 7.43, 7.82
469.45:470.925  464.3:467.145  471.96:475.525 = 0.03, 7.32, 7.82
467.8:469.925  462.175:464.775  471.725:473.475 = 0.07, 7.48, 7.84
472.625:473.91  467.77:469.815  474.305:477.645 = 0.02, 7.42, 7.79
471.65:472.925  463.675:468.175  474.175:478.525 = -0.04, 7.29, 7.85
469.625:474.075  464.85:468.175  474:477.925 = 0.03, 7.34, 7.84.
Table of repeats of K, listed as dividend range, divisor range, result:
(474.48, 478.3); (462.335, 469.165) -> 1.06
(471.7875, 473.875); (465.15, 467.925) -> 1.05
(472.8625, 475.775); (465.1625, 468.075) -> 1.05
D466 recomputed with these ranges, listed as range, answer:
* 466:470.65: 7.37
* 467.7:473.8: 7.54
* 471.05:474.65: 7.71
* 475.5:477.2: 7.6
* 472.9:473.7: 7.57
